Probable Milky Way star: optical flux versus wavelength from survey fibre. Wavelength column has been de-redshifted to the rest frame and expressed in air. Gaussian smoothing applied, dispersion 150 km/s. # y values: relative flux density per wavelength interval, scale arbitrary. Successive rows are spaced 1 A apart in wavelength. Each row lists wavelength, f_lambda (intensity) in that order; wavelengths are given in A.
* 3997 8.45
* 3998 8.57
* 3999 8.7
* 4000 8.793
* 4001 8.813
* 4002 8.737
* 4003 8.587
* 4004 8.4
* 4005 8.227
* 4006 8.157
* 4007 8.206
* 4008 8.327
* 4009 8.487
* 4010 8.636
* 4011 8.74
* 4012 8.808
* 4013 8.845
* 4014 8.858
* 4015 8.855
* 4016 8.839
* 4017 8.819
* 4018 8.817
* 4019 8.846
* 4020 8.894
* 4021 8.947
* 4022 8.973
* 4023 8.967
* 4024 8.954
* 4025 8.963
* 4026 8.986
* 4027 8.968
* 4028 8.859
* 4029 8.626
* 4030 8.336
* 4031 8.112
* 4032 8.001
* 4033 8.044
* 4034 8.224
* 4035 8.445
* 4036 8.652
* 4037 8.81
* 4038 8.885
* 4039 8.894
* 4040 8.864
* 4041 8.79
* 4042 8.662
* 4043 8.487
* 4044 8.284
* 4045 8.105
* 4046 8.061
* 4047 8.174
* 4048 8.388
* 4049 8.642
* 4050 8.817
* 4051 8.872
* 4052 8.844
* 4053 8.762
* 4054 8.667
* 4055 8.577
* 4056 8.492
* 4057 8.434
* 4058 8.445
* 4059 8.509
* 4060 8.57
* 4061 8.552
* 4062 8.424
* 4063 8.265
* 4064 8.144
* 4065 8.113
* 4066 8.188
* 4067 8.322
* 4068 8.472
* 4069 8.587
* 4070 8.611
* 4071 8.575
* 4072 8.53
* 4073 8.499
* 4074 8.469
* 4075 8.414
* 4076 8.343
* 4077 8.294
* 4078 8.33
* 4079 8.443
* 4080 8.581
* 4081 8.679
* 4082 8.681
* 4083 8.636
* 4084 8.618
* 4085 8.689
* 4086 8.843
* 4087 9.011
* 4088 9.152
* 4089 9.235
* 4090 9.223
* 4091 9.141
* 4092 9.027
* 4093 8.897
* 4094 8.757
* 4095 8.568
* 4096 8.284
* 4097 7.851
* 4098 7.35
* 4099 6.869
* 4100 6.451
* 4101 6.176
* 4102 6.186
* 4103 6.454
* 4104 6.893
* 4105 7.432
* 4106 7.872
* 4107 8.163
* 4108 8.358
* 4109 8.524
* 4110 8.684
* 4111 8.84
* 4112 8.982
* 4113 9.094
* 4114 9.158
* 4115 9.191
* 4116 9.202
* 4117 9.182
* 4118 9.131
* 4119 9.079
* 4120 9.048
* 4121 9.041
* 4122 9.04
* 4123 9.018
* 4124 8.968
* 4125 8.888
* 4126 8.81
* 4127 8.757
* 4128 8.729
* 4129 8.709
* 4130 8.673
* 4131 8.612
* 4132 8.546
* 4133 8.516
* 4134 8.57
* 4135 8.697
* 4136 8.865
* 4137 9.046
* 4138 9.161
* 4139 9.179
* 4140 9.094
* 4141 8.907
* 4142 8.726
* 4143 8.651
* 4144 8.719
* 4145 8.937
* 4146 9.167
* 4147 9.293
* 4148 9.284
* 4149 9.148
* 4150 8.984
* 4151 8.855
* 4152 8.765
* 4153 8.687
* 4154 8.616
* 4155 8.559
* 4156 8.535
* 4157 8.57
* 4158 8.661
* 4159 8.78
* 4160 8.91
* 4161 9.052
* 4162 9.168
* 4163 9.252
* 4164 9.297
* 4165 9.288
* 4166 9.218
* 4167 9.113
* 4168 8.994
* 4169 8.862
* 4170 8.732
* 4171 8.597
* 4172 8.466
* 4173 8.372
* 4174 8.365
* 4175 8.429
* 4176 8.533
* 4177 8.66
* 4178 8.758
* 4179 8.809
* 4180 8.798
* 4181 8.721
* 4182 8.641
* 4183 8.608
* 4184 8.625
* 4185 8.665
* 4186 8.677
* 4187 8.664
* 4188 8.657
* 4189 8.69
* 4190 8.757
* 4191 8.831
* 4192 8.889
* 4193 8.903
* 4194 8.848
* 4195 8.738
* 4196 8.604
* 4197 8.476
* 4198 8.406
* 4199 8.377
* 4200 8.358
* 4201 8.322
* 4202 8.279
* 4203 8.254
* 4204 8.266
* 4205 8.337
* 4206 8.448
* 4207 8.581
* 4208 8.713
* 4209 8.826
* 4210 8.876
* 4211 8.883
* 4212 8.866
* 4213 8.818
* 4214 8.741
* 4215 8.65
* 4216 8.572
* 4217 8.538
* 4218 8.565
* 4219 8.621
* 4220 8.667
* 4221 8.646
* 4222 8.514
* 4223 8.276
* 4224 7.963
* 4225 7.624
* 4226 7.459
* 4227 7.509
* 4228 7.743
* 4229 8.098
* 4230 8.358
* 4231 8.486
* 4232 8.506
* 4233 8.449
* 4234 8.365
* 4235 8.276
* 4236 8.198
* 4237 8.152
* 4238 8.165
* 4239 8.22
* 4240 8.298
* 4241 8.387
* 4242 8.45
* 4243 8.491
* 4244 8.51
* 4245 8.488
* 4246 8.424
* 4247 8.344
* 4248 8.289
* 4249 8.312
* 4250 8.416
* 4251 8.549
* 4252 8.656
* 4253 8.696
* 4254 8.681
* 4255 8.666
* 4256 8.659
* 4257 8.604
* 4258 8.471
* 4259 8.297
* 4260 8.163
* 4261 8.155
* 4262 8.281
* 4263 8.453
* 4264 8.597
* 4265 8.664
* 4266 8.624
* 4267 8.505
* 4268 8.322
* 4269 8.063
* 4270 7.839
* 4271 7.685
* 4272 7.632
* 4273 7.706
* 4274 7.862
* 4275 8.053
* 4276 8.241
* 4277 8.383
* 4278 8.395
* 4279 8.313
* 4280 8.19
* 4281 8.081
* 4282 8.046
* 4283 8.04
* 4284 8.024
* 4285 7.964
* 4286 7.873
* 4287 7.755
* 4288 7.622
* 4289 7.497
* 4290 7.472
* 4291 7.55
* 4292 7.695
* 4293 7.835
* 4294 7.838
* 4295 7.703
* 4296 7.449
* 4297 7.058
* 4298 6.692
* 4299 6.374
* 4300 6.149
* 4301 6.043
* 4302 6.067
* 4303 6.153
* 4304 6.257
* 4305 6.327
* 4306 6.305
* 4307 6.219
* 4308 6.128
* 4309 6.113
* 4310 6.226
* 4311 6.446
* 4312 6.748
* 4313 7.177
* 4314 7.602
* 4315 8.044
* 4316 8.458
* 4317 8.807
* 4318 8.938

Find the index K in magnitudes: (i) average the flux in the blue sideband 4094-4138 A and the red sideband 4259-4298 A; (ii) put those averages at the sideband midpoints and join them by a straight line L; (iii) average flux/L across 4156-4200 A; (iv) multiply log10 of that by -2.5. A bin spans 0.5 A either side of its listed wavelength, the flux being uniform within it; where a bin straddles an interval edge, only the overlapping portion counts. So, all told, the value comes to -0.07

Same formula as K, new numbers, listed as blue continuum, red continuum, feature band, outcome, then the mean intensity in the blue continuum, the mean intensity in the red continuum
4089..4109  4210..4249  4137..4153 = -0.122 mag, 7.84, 8.36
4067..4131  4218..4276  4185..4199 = -0.042 mag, 8.48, 8.29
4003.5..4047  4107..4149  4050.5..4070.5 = 0.028 mag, 8.61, 8.9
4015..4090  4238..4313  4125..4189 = -0.075 mag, 8.6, 7.78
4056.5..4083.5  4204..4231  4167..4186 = -0.030 mag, 8.45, 8.42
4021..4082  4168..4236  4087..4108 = 0.079 mag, 8.54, 8.52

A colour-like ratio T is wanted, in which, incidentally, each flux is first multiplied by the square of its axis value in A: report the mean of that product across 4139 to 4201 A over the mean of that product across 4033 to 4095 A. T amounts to 1.1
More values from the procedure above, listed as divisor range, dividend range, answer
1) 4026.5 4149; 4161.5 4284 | 1.06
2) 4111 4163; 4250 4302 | 0.95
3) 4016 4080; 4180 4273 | 1.07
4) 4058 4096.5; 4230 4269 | 1.06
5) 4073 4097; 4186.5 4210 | 1.04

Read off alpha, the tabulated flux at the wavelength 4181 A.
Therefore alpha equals 8.721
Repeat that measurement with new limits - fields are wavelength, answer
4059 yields 8.509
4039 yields 8.894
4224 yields 7.963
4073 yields 8.499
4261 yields 8.155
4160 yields 8.91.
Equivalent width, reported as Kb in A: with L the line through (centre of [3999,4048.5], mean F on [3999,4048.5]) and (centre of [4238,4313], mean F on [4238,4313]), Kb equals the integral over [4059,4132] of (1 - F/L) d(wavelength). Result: -0.79 A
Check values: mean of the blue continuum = 8.62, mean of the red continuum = 7.78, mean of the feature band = 8.47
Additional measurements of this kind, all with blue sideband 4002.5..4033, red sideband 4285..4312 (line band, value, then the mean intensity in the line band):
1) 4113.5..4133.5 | -2.30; 8.91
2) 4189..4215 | -3.87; 8.62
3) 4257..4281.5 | -3.93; 8.22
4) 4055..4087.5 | -0.68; 8.49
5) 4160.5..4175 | -2.21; 8.9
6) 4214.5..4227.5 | -1.57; 8.28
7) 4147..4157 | -1.31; 8.84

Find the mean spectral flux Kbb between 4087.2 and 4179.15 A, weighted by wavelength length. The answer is 8.65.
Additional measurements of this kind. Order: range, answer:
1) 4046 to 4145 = 8.53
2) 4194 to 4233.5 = 8.43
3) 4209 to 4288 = 8.31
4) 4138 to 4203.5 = 8.77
